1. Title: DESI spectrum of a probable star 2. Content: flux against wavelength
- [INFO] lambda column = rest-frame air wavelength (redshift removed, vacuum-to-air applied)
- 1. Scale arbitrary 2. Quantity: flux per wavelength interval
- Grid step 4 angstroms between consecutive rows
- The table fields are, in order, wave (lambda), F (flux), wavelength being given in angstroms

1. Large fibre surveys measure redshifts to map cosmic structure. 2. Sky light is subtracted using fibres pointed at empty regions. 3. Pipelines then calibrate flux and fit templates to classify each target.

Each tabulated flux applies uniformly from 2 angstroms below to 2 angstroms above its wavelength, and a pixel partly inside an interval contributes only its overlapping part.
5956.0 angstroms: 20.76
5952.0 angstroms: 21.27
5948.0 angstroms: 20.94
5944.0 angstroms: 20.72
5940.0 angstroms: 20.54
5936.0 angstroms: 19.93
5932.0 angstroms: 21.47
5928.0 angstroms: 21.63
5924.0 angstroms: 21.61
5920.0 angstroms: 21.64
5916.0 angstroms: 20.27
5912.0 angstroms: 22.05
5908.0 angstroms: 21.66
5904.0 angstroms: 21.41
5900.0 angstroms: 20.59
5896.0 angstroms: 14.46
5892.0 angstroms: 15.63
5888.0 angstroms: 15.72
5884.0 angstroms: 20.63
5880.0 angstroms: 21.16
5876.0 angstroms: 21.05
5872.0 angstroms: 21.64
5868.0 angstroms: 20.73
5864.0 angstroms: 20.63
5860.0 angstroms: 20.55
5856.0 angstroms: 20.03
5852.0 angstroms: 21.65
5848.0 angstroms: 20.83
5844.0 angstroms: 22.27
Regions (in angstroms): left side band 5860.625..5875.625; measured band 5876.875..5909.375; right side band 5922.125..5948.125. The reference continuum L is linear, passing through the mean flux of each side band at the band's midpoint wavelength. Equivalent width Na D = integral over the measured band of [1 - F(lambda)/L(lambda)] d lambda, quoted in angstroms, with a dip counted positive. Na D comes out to 3.2 angstroms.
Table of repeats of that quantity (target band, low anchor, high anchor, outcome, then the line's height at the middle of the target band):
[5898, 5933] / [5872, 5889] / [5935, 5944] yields -1.9 angstroms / 20.3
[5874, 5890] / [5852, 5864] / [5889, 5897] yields -2.6 angstroms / 16.9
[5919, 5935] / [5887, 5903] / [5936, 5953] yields -1.7 angstroms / 19.4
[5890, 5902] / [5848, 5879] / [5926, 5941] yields 2.3 angstroms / 20.9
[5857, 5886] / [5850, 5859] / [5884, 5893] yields -3.3 angstroms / 18.8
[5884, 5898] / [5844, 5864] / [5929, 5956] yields 3.2 angstroms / 20.9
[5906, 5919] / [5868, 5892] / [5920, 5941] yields -0.5 angstroms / 20.6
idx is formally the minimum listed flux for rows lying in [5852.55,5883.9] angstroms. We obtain 20.03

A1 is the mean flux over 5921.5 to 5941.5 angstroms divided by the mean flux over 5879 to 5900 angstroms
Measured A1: 1.2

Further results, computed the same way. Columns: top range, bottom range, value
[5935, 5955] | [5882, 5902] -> 1.19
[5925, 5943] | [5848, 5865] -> 1.01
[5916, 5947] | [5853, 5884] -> 1.01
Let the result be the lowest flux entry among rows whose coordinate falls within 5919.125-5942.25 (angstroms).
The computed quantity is 19.93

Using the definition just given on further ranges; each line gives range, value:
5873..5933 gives 14.46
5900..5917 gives 20.27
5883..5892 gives 15.63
